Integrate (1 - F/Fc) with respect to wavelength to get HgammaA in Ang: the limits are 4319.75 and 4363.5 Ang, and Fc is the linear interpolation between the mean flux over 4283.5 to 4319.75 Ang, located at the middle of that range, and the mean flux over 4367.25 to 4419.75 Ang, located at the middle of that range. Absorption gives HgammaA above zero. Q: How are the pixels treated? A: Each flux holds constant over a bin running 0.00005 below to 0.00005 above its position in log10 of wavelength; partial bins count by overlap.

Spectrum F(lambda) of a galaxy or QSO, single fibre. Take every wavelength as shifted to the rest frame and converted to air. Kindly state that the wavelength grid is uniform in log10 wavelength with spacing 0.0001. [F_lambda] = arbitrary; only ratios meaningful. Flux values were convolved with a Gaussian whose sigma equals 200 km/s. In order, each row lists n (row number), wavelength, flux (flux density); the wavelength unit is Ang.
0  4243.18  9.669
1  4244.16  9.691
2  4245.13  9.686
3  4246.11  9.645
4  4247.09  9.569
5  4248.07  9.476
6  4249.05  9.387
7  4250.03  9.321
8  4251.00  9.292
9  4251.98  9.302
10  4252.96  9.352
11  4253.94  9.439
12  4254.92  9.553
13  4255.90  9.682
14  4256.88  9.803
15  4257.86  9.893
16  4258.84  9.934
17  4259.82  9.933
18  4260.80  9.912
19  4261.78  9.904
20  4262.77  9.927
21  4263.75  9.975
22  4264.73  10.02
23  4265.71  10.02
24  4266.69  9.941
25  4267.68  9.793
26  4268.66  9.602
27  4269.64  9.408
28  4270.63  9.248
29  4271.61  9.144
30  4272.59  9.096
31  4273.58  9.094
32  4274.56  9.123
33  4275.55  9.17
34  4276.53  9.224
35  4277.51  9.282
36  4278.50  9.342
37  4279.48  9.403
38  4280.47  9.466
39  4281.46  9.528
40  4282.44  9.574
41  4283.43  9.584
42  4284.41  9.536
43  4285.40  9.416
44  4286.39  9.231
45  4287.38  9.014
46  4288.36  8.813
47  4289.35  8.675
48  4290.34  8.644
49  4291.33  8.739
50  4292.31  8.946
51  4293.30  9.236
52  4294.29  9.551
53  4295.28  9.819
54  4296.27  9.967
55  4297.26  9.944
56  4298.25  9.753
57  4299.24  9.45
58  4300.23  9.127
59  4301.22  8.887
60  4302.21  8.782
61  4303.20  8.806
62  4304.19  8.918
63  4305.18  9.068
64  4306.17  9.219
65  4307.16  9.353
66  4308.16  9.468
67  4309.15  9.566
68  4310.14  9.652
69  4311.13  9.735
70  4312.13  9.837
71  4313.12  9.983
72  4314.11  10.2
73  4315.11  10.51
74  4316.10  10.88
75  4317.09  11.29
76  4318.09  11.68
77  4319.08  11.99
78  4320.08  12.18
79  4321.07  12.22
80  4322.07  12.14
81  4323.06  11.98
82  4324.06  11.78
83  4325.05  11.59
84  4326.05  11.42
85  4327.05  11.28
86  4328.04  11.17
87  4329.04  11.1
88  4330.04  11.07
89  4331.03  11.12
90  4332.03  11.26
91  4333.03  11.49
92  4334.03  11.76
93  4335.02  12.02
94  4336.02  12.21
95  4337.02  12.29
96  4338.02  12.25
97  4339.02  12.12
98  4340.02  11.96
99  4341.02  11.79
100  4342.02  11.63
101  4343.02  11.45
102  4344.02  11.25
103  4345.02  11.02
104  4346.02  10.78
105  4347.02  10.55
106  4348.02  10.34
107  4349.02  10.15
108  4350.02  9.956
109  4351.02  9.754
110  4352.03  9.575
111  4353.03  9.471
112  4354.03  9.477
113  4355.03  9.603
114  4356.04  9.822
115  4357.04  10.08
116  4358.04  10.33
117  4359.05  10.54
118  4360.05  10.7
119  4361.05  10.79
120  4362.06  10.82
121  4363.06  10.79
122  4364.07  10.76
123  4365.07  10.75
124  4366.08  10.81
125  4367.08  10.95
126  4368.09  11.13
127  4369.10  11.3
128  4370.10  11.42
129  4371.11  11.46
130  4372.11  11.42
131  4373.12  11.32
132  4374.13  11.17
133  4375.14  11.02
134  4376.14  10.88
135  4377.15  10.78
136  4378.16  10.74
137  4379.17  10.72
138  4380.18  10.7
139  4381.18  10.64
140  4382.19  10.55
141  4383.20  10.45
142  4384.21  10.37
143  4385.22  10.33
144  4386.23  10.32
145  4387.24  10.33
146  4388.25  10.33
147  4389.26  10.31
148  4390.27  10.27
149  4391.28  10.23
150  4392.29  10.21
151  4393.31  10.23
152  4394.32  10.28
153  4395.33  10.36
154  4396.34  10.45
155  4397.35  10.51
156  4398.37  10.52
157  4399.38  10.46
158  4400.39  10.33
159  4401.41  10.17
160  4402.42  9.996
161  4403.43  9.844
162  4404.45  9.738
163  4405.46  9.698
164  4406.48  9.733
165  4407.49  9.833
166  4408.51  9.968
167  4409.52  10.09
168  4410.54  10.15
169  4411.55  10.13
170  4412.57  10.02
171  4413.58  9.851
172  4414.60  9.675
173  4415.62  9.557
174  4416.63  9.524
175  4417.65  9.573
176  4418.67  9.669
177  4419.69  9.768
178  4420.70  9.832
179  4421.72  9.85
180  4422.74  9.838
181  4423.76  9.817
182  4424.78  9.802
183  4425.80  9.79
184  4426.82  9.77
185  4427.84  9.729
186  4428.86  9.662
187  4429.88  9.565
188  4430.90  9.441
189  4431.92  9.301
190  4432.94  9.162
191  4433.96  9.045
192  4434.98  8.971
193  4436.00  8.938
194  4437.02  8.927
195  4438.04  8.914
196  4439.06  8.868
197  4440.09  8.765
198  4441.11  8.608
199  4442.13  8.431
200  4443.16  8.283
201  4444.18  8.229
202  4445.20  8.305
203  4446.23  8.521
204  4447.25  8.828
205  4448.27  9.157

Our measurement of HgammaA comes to -5.0 Ang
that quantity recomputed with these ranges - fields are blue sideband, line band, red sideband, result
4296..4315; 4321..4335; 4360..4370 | -2.1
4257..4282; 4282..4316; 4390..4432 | 0.9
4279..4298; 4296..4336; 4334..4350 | -0.6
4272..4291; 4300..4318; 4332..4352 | 0.8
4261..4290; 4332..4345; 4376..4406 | -2.4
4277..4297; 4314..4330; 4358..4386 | -2.5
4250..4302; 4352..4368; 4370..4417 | -0.4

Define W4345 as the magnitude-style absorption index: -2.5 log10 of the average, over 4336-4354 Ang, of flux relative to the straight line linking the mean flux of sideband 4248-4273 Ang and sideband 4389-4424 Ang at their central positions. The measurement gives -0.115 mag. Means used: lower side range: 9.64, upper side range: 10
